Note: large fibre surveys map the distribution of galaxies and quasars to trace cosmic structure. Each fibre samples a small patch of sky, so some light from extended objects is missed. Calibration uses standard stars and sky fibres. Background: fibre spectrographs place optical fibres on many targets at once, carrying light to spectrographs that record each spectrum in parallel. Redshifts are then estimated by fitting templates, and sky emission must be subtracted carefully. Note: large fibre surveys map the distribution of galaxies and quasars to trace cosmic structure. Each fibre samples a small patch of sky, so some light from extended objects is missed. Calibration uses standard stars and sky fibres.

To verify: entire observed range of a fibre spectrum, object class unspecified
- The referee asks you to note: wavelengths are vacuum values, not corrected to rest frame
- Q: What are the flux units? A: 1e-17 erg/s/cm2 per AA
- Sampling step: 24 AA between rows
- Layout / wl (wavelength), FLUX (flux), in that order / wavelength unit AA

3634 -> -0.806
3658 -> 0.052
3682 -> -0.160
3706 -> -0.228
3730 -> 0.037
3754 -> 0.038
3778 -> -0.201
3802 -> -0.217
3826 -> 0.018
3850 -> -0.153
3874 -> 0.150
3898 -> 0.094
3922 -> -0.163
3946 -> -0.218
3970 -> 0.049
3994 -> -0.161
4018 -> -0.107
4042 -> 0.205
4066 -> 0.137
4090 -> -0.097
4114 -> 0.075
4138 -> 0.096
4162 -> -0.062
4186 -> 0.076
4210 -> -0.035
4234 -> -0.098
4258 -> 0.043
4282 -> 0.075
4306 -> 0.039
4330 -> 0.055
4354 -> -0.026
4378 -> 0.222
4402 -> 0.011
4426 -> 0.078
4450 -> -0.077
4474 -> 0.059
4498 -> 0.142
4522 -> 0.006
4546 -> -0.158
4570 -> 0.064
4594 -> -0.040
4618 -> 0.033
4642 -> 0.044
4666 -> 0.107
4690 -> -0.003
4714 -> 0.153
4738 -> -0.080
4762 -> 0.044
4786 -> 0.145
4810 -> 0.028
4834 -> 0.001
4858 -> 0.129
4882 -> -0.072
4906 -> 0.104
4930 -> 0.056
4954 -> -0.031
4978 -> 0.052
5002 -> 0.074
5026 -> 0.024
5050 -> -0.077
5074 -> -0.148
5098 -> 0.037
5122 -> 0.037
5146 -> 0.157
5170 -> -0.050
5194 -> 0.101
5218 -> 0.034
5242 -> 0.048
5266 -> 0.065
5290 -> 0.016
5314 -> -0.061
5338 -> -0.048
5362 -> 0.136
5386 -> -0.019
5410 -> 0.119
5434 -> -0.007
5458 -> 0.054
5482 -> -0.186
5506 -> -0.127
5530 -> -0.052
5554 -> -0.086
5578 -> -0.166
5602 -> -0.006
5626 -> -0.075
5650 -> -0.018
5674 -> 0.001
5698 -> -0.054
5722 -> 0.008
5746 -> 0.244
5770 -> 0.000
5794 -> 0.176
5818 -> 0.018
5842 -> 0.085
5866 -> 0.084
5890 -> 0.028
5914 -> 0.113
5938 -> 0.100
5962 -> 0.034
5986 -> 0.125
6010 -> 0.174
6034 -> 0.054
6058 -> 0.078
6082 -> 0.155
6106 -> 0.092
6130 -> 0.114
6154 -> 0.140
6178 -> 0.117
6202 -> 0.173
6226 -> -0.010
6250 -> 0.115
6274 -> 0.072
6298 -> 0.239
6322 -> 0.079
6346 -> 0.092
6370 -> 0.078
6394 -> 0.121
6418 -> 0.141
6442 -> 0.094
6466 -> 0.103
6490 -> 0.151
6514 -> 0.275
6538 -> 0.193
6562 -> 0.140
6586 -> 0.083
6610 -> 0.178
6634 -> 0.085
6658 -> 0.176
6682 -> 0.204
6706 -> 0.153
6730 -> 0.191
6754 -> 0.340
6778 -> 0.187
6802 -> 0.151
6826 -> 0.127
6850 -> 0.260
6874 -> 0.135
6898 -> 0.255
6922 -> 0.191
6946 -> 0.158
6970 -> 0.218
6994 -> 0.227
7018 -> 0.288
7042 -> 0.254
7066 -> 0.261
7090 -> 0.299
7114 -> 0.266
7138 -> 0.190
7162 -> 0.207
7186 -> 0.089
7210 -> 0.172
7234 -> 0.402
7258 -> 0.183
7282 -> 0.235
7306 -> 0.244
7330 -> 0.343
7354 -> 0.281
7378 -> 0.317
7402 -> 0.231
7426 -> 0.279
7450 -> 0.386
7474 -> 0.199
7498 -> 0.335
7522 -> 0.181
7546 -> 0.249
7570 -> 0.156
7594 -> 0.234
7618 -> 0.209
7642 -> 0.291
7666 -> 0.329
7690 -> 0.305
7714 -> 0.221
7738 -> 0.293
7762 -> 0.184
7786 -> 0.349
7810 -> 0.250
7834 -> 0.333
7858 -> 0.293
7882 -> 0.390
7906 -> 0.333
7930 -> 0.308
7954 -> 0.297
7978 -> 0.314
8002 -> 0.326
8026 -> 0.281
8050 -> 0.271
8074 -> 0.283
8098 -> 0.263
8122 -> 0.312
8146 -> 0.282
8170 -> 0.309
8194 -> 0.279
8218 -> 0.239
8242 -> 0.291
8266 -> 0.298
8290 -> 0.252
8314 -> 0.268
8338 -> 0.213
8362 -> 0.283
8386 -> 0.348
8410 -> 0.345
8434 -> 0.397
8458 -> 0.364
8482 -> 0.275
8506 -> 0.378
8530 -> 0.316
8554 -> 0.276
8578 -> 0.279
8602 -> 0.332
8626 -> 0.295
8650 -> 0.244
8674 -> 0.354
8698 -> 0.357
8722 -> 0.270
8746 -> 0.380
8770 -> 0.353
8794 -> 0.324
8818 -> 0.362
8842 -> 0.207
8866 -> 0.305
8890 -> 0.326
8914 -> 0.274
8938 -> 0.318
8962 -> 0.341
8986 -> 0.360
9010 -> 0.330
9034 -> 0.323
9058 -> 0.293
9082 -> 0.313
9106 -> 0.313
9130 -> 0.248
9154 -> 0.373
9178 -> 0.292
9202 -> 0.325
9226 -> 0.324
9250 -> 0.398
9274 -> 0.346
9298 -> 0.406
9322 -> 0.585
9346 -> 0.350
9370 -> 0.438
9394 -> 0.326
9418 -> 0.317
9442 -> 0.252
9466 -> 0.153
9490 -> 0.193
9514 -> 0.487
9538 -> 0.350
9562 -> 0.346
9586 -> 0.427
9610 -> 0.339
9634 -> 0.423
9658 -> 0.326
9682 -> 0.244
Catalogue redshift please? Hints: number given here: 0.75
